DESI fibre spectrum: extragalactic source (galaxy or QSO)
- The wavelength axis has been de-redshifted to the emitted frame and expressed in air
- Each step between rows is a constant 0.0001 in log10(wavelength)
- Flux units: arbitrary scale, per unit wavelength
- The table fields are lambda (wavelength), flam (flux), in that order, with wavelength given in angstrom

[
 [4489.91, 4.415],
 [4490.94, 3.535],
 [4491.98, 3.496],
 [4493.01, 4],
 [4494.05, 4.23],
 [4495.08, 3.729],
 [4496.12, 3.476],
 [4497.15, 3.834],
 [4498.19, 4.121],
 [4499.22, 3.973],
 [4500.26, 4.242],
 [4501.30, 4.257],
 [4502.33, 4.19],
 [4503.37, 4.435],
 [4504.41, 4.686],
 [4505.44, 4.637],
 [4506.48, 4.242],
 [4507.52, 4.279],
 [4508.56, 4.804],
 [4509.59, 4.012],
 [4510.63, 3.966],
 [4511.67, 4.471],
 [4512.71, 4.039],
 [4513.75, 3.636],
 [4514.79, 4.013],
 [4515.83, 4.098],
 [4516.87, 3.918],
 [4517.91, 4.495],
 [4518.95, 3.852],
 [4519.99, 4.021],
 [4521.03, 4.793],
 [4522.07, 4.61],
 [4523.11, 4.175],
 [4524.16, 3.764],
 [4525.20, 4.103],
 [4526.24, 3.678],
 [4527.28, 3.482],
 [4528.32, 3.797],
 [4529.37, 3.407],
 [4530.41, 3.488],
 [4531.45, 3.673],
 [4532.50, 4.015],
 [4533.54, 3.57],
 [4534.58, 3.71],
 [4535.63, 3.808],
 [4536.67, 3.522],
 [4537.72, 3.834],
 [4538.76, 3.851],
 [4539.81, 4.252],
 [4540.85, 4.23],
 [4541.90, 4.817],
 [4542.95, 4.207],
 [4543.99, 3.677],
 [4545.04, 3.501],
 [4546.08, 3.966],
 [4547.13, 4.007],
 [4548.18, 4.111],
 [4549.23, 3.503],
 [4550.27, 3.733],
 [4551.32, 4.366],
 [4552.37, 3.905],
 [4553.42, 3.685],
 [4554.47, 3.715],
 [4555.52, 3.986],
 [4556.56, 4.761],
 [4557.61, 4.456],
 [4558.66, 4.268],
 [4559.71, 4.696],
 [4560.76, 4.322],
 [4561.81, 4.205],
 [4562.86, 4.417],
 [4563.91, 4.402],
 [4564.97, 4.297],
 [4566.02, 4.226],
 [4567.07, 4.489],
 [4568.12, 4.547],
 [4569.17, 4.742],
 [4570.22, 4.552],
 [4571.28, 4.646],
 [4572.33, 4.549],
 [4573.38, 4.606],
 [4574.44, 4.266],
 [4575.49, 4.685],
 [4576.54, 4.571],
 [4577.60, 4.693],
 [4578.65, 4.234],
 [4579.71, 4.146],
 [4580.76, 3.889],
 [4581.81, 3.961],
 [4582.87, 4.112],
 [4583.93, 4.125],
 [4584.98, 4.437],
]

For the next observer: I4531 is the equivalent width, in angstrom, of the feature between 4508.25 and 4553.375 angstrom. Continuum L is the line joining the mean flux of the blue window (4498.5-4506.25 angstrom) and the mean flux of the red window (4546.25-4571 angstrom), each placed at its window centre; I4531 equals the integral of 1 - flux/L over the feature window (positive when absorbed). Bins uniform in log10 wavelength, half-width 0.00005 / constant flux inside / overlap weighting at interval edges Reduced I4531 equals 3.4 angstrom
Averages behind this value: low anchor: 4.34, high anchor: 4.23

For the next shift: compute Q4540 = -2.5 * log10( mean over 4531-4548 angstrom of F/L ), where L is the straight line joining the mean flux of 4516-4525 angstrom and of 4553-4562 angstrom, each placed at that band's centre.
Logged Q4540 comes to 0.08 mag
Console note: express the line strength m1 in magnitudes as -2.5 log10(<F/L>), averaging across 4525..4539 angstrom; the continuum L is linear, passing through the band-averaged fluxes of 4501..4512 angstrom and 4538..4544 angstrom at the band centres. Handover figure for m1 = 0.15 mag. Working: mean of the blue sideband 4.36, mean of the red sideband 4.2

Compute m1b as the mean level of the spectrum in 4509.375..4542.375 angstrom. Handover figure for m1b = 3.97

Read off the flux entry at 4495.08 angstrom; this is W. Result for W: 3.729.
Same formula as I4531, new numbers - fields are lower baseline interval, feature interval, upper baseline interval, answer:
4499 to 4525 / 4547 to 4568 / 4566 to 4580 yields 1.2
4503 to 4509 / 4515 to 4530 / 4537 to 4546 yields 1.0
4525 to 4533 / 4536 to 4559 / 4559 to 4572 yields 0.4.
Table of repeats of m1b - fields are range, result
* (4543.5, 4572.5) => 4.2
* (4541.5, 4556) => 3.93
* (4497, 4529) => 4.15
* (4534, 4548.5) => 3.96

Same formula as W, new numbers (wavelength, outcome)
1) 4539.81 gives 4.252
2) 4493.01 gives 4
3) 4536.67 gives 3.522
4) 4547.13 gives 4.007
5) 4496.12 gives 3.476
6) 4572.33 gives 4.549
